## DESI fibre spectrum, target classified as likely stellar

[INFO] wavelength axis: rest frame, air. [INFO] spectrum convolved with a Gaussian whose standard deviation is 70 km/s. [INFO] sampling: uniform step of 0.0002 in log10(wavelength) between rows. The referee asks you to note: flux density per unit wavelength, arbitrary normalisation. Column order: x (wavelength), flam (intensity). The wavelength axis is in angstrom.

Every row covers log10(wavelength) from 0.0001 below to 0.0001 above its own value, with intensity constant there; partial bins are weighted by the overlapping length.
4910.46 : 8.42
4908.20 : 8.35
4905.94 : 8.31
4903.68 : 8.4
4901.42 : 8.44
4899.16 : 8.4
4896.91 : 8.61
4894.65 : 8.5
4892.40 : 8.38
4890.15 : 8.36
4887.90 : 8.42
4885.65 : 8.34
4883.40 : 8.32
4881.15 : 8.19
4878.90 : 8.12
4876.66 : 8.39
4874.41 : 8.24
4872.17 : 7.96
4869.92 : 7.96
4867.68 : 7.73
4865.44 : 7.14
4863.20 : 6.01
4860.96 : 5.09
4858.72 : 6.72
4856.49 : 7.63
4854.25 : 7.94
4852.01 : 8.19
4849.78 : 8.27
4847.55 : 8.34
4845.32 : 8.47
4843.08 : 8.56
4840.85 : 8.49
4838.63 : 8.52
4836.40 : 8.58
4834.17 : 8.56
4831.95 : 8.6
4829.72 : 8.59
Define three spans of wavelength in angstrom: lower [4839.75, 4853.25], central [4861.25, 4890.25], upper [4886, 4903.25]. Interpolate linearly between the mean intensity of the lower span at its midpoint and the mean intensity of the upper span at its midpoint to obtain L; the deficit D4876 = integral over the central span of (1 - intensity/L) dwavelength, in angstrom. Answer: 2.0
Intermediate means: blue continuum 8.38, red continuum 8.44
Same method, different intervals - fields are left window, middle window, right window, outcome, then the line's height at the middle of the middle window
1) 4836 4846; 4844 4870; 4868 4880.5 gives 2.76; 8.32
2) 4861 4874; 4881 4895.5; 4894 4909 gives -0.75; 7.96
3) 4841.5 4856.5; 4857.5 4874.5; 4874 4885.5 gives 2.50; 8.25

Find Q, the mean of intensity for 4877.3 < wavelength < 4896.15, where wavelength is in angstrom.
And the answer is 8.34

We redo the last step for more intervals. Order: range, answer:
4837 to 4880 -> 7.79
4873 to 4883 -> 8.23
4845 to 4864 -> 7.39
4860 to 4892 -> 7.76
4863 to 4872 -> 7.41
